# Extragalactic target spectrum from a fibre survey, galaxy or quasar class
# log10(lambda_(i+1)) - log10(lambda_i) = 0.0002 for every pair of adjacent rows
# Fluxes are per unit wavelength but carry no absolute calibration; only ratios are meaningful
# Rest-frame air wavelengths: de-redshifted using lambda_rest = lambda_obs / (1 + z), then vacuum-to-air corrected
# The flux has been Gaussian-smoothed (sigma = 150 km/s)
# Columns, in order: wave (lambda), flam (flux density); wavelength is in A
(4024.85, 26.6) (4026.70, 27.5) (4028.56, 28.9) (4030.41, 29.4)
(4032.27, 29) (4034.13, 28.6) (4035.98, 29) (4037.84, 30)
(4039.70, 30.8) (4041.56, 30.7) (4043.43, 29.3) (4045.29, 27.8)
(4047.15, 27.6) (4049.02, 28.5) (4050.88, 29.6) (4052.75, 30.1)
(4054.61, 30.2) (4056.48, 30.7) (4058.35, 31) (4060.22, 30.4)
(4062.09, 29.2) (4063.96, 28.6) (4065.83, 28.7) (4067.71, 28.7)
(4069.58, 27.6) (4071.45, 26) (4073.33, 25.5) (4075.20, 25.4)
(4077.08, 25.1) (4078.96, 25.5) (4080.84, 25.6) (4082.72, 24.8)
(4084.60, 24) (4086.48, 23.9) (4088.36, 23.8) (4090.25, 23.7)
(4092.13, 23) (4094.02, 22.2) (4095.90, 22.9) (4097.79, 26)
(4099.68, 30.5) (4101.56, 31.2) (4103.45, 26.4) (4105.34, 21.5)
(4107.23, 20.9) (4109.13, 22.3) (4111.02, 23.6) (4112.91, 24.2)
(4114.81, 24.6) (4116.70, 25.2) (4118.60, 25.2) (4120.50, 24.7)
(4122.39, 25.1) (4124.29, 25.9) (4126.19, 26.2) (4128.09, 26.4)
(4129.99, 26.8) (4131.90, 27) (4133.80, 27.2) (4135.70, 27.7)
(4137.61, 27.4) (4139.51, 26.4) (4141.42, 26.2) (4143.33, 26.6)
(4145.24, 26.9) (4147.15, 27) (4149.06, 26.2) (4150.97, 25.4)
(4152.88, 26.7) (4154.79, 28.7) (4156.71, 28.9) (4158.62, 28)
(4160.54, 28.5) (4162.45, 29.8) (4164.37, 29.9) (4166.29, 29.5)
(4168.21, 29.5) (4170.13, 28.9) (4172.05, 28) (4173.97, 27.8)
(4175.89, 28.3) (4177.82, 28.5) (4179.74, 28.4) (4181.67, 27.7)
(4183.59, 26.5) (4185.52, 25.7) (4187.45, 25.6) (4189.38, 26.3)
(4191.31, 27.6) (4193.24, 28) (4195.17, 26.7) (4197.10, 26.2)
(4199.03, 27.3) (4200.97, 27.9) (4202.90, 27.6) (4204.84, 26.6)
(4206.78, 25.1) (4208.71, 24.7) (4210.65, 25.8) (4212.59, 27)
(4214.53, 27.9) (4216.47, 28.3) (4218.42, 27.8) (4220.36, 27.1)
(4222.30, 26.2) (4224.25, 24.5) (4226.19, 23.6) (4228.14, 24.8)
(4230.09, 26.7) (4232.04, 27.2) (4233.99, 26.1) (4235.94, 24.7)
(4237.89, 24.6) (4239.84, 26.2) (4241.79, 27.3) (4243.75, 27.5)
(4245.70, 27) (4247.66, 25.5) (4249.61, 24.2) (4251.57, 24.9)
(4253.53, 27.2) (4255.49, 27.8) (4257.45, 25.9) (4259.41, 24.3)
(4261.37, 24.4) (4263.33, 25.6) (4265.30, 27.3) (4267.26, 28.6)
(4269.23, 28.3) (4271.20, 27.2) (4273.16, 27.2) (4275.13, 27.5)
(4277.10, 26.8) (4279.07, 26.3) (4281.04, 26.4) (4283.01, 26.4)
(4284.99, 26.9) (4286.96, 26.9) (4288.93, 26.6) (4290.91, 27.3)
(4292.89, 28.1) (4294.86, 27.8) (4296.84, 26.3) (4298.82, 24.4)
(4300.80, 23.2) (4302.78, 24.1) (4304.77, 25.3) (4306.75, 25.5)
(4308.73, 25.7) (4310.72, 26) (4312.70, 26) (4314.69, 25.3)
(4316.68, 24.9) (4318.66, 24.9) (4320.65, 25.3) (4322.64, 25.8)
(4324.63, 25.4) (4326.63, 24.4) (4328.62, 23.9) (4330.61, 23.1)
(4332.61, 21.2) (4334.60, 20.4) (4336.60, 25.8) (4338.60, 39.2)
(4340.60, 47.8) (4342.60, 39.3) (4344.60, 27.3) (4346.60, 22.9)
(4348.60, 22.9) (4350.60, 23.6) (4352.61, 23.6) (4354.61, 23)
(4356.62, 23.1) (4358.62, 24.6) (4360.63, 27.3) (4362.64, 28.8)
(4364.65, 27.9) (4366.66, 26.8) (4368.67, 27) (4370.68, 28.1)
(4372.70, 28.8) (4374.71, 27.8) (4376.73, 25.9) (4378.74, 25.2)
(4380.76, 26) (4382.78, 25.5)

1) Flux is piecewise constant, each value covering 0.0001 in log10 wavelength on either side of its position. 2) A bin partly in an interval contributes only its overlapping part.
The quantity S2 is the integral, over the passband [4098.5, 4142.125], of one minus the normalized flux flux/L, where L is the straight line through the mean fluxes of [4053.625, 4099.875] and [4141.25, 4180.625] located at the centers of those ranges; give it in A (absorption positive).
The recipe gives 2.4 A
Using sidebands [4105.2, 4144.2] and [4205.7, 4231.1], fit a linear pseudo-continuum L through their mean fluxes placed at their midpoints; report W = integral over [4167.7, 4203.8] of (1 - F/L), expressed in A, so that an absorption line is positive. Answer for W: -2.3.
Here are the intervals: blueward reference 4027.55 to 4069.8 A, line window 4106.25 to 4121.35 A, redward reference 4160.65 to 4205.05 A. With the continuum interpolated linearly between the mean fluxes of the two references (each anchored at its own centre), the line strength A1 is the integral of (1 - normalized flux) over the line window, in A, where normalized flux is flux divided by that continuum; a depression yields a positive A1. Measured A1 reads 2.5 A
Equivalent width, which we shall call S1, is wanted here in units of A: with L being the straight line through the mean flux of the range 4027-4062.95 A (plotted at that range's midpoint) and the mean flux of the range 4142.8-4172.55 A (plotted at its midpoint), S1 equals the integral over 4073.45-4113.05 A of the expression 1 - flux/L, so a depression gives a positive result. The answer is 5.8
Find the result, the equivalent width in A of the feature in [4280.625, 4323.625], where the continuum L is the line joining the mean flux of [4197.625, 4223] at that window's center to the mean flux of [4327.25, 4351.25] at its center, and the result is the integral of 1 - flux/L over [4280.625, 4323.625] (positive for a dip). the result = 3.0 A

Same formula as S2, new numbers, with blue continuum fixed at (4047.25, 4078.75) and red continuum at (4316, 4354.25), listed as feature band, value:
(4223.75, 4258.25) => 1.9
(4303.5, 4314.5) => 0.6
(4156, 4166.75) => -0.5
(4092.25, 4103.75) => 0.8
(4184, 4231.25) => 1.9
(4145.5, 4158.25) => 0.3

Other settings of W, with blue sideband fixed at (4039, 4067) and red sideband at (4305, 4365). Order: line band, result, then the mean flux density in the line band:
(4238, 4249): 0.4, 26.5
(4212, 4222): 0.1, 27.6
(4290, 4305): 0.6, 25.8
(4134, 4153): 1.2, 26.7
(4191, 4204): 0.3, 27.3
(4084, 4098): 2.7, 23.6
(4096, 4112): 2.1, 25.2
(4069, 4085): 2.1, 25.5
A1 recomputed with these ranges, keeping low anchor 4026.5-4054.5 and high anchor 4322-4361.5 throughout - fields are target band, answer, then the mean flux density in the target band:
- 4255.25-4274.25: 0.5 A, 26.6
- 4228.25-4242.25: 0.8 A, 26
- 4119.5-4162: 2.3 A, 26.9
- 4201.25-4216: 0.7 A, 26.5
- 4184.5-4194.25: 0.5 A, 26.6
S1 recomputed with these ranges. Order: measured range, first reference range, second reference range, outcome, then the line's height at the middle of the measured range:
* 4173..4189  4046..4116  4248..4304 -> -0.6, 26.3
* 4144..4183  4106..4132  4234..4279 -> -4.4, 25.3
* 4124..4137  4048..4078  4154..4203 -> 0.6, 28.1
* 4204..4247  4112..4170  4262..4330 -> 0.4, 26.5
